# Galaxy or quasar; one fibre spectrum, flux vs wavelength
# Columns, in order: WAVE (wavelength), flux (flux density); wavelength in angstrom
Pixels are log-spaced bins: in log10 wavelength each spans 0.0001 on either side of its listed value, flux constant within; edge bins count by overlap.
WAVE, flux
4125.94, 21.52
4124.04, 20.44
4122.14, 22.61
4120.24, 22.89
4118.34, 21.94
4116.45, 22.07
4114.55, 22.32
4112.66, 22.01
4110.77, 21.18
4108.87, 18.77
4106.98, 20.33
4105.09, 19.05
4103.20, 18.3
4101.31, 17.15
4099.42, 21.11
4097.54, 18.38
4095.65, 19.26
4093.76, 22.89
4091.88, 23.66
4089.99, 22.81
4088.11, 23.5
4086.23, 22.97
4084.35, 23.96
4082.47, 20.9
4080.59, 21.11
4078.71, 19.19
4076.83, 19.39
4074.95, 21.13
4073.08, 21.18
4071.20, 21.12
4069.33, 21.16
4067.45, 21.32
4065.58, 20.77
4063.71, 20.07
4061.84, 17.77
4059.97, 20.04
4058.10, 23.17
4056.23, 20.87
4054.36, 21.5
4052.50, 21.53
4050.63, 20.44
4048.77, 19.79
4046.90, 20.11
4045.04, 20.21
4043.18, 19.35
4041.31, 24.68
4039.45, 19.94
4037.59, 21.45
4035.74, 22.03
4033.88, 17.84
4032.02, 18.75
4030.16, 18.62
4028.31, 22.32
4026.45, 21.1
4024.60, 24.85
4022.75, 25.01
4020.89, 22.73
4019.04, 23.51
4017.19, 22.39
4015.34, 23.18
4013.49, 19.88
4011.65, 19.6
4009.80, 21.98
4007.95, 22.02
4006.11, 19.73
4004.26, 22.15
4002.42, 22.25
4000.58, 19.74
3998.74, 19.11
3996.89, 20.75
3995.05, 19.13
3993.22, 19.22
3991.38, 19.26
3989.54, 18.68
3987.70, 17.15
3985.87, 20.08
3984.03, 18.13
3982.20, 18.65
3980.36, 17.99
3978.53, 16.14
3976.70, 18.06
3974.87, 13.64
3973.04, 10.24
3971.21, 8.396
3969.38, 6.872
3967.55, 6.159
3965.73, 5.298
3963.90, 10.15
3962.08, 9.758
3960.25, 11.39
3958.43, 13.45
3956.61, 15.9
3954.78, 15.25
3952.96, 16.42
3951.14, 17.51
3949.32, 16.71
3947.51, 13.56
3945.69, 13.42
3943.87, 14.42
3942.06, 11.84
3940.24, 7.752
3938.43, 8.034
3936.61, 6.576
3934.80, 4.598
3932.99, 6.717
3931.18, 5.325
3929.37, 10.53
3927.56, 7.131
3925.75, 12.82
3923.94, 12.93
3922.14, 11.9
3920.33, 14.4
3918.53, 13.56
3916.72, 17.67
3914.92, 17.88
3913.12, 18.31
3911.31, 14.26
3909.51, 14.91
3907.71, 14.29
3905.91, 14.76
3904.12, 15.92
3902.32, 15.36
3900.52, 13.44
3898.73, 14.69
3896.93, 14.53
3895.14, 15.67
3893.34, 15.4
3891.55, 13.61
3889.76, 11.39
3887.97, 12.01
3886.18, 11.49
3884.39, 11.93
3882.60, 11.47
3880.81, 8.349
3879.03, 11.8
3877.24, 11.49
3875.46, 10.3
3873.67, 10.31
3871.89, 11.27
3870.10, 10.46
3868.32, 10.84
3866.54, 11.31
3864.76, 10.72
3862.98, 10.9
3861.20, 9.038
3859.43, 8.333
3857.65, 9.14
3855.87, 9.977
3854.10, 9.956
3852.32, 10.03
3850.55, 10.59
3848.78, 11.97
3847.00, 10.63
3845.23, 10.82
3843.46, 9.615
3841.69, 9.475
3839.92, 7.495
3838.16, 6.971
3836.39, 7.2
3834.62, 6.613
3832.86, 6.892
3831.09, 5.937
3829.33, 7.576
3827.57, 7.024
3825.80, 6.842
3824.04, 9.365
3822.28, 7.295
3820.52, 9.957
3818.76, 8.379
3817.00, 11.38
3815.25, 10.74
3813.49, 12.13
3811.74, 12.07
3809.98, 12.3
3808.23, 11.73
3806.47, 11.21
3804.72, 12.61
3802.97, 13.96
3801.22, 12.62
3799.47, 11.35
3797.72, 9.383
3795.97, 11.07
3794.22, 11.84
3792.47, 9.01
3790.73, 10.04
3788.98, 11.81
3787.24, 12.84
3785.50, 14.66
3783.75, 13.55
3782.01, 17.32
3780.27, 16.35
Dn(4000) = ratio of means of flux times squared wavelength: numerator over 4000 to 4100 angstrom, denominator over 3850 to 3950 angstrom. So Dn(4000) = 1.92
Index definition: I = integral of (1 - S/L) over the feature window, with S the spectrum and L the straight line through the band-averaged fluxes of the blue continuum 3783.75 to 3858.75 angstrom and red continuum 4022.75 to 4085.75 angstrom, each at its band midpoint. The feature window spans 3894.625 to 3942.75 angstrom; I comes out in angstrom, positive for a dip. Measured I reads 6.8 angstrom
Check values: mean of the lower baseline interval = 10.1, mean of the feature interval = 12.4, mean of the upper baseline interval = 20.9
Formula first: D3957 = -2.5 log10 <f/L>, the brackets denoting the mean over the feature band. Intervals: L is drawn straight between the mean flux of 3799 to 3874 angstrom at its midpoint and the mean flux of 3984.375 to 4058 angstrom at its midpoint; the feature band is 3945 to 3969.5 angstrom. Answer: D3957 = 0.34 mag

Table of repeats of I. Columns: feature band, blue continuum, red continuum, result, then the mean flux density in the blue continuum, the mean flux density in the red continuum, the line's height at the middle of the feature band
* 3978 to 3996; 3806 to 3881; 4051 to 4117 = -2.3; 9.69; 20.9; 16.4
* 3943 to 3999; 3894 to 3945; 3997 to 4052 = 6.7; 12.5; 21.2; 16.8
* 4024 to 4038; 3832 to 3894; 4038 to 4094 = -1.1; 10.3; 21.2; 19.3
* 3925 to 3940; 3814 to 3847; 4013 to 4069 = 7.1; 8.41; 21.2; 14.6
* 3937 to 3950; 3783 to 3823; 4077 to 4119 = 3.3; 11.4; 21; 16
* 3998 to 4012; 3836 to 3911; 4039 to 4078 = -2.2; 11.5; 20.7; 18.1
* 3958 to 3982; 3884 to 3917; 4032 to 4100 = 8.0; 14.6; 21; 17.3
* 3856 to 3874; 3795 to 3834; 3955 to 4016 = 2.6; 10.1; 16.5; 12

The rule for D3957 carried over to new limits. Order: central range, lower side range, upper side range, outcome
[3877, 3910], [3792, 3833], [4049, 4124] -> 0.01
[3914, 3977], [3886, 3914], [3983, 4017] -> 0.42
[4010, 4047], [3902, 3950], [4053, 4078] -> -0.16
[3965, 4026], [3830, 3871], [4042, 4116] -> -0.10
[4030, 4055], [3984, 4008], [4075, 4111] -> -0.01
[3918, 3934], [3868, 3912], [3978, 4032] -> 0.40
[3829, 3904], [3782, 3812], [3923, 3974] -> 0.06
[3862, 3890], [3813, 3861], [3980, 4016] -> 0.06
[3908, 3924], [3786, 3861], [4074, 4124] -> -0.11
